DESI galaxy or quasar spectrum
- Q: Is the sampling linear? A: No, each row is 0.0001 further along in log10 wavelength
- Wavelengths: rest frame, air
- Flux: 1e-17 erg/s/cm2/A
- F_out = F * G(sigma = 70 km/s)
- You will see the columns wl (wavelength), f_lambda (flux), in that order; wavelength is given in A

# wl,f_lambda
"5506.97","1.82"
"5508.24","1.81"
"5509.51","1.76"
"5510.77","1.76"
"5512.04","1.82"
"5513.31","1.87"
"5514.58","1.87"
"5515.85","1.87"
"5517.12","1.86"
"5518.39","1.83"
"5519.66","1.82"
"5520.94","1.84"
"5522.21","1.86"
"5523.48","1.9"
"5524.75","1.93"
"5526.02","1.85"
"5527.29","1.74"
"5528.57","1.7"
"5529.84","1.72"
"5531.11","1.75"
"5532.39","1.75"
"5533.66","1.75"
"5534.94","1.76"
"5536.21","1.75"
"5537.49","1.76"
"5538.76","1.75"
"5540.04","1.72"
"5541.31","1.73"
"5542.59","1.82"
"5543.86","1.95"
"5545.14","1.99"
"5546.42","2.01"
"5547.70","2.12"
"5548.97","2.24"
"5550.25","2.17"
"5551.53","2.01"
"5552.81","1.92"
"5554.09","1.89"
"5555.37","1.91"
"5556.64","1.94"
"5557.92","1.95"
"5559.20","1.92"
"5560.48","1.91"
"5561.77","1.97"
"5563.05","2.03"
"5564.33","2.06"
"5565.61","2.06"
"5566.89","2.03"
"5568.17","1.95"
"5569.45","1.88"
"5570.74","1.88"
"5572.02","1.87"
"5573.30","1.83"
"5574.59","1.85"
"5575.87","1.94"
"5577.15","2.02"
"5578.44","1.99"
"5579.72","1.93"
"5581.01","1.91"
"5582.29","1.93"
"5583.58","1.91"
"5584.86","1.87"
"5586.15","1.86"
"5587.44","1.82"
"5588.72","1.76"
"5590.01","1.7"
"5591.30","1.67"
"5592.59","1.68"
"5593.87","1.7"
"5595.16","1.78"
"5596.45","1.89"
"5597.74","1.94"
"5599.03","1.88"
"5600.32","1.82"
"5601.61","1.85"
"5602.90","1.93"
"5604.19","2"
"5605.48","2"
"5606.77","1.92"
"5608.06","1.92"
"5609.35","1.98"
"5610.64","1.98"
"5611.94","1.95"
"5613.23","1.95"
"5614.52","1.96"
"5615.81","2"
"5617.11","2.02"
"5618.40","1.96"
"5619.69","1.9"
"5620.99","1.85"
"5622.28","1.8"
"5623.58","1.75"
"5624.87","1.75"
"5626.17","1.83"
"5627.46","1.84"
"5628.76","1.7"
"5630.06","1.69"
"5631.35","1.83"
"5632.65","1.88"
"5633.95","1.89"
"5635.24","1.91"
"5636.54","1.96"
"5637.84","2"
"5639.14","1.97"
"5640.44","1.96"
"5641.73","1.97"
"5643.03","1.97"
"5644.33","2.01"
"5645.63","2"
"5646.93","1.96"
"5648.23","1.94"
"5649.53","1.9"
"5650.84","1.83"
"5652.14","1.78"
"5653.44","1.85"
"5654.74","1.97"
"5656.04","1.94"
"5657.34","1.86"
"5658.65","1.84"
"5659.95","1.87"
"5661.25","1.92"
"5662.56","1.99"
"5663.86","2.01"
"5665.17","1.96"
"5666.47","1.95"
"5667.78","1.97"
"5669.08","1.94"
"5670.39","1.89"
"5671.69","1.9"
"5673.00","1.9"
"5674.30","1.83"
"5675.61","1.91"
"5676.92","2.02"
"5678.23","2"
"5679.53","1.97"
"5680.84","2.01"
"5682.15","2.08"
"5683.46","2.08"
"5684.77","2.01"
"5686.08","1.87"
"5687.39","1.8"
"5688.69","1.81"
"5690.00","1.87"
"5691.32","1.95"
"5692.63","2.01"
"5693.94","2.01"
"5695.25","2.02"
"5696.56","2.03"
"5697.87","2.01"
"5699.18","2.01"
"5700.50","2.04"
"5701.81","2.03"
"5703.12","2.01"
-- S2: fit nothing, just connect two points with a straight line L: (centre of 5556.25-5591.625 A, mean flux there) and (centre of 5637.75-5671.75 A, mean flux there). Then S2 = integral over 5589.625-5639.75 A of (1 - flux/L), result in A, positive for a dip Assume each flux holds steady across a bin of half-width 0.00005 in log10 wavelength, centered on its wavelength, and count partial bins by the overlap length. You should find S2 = 1.23 A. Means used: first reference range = 1.91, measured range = 1.87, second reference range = 1.93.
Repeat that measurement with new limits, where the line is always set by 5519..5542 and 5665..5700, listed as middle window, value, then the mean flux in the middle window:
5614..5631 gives 0.3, 1.85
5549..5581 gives -2.4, 1.96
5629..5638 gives 0.2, 1.87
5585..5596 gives 0.6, 1.75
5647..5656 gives 0.2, 1.89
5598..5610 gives -0.4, 1.92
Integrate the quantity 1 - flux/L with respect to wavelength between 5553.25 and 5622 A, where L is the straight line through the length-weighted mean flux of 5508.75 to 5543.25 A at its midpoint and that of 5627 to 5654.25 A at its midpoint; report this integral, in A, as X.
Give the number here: -2.1 A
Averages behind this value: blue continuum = 1.8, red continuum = 1.9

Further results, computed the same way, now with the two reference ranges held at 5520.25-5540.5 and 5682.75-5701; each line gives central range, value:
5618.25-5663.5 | 0.5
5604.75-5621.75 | -0.7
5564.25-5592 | -0.8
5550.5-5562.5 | -0.9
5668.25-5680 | 0.1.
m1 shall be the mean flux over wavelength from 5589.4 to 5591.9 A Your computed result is 1.68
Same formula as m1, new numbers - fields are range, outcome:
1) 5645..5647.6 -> 1.98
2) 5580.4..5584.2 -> 1.92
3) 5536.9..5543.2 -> 1.76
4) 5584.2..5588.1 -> 1.85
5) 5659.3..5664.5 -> 1.95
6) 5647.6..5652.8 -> 1.86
